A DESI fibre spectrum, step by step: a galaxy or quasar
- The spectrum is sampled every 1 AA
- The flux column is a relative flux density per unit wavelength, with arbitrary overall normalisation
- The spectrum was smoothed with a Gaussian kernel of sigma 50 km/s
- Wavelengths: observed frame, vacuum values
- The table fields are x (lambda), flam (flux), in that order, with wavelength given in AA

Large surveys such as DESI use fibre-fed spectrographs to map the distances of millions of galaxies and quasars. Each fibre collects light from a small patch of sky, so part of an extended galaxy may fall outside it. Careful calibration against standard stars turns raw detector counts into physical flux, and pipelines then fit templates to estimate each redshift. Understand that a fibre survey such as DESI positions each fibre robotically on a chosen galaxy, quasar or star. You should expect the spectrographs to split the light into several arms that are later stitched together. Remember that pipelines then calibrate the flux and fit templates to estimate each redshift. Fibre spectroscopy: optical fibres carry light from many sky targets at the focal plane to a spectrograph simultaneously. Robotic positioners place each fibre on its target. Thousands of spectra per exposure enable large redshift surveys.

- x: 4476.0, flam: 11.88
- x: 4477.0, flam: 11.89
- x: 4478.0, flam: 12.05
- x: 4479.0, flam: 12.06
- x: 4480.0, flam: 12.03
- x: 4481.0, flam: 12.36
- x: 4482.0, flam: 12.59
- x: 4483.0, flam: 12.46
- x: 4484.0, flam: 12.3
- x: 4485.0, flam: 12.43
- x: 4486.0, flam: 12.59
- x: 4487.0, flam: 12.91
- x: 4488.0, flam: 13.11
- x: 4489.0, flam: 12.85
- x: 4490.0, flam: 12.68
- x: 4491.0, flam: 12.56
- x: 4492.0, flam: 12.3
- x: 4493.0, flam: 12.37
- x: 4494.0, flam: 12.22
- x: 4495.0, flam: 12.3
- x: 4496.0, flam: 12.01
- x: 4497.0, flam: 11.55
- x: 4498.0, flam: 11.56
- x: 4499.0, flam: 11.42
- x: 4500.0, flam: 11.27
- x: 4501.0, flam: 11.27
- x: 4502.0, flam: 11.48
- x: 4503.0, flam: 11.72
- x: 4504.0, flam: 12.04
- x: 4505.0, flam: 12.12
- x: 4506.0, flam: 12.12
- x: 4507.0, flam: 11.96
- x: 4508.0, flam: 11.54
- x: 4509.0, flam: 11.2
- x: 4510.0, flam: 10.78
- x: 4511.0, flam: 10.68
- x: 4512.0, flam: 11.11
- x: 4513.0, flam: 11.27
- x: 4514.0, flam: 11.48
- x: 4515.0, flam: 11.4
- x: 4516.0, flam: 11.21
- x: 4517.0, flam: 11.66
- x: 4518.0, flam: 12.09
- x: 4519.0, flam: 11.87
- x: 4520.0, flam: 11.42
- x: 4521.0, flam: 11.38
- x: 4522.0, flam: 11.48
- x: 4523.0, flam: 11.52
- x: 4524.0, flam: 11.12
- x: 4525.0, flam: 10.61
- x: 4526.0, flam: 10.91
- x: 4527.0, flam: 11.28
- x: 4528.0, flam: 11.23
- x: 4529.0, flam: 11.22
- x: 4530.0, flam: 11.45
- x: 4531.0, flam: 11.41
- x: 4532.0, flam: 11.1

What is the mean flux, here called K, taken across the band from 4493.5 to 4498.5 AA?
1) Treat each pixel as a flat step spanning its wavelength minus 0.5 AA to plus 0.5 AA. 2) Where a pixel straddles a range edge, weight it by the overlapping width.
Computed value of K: 11.9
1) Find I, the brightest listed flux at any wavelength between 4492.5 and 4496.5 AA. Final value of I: 12.37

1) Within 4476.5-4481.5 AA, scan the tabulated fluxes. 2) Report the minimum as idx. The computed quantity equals 11.89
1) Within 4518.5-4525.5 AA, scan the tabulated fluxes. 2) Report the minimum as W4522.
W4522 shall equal 10.61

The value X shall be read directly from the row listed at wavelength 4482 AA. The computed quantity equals 12.59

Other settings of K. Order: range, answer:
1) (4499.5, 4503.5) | 11.4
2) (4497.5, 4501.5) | 11.4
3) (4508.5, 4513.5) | 11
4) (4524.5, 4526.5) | 10.8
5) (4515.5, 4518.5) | 11.7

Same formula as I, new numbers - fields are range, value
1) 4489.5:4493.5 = 12.68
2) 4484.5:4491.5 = 13.11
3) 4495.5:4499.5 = 12.01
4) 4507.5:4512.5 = 11.54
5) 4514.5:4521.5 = 12.09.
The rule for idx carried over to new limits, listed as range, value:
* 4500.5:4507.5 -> 11.27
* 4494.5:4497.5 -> 11.55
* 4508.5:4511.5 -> 10.68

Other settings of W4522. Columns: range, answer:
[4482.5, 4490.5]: 12.3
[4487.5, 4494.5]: 12.22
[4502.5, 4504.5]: 11.72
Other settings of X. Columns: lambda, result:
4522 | 11.48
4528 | 11.23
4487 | 12.91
